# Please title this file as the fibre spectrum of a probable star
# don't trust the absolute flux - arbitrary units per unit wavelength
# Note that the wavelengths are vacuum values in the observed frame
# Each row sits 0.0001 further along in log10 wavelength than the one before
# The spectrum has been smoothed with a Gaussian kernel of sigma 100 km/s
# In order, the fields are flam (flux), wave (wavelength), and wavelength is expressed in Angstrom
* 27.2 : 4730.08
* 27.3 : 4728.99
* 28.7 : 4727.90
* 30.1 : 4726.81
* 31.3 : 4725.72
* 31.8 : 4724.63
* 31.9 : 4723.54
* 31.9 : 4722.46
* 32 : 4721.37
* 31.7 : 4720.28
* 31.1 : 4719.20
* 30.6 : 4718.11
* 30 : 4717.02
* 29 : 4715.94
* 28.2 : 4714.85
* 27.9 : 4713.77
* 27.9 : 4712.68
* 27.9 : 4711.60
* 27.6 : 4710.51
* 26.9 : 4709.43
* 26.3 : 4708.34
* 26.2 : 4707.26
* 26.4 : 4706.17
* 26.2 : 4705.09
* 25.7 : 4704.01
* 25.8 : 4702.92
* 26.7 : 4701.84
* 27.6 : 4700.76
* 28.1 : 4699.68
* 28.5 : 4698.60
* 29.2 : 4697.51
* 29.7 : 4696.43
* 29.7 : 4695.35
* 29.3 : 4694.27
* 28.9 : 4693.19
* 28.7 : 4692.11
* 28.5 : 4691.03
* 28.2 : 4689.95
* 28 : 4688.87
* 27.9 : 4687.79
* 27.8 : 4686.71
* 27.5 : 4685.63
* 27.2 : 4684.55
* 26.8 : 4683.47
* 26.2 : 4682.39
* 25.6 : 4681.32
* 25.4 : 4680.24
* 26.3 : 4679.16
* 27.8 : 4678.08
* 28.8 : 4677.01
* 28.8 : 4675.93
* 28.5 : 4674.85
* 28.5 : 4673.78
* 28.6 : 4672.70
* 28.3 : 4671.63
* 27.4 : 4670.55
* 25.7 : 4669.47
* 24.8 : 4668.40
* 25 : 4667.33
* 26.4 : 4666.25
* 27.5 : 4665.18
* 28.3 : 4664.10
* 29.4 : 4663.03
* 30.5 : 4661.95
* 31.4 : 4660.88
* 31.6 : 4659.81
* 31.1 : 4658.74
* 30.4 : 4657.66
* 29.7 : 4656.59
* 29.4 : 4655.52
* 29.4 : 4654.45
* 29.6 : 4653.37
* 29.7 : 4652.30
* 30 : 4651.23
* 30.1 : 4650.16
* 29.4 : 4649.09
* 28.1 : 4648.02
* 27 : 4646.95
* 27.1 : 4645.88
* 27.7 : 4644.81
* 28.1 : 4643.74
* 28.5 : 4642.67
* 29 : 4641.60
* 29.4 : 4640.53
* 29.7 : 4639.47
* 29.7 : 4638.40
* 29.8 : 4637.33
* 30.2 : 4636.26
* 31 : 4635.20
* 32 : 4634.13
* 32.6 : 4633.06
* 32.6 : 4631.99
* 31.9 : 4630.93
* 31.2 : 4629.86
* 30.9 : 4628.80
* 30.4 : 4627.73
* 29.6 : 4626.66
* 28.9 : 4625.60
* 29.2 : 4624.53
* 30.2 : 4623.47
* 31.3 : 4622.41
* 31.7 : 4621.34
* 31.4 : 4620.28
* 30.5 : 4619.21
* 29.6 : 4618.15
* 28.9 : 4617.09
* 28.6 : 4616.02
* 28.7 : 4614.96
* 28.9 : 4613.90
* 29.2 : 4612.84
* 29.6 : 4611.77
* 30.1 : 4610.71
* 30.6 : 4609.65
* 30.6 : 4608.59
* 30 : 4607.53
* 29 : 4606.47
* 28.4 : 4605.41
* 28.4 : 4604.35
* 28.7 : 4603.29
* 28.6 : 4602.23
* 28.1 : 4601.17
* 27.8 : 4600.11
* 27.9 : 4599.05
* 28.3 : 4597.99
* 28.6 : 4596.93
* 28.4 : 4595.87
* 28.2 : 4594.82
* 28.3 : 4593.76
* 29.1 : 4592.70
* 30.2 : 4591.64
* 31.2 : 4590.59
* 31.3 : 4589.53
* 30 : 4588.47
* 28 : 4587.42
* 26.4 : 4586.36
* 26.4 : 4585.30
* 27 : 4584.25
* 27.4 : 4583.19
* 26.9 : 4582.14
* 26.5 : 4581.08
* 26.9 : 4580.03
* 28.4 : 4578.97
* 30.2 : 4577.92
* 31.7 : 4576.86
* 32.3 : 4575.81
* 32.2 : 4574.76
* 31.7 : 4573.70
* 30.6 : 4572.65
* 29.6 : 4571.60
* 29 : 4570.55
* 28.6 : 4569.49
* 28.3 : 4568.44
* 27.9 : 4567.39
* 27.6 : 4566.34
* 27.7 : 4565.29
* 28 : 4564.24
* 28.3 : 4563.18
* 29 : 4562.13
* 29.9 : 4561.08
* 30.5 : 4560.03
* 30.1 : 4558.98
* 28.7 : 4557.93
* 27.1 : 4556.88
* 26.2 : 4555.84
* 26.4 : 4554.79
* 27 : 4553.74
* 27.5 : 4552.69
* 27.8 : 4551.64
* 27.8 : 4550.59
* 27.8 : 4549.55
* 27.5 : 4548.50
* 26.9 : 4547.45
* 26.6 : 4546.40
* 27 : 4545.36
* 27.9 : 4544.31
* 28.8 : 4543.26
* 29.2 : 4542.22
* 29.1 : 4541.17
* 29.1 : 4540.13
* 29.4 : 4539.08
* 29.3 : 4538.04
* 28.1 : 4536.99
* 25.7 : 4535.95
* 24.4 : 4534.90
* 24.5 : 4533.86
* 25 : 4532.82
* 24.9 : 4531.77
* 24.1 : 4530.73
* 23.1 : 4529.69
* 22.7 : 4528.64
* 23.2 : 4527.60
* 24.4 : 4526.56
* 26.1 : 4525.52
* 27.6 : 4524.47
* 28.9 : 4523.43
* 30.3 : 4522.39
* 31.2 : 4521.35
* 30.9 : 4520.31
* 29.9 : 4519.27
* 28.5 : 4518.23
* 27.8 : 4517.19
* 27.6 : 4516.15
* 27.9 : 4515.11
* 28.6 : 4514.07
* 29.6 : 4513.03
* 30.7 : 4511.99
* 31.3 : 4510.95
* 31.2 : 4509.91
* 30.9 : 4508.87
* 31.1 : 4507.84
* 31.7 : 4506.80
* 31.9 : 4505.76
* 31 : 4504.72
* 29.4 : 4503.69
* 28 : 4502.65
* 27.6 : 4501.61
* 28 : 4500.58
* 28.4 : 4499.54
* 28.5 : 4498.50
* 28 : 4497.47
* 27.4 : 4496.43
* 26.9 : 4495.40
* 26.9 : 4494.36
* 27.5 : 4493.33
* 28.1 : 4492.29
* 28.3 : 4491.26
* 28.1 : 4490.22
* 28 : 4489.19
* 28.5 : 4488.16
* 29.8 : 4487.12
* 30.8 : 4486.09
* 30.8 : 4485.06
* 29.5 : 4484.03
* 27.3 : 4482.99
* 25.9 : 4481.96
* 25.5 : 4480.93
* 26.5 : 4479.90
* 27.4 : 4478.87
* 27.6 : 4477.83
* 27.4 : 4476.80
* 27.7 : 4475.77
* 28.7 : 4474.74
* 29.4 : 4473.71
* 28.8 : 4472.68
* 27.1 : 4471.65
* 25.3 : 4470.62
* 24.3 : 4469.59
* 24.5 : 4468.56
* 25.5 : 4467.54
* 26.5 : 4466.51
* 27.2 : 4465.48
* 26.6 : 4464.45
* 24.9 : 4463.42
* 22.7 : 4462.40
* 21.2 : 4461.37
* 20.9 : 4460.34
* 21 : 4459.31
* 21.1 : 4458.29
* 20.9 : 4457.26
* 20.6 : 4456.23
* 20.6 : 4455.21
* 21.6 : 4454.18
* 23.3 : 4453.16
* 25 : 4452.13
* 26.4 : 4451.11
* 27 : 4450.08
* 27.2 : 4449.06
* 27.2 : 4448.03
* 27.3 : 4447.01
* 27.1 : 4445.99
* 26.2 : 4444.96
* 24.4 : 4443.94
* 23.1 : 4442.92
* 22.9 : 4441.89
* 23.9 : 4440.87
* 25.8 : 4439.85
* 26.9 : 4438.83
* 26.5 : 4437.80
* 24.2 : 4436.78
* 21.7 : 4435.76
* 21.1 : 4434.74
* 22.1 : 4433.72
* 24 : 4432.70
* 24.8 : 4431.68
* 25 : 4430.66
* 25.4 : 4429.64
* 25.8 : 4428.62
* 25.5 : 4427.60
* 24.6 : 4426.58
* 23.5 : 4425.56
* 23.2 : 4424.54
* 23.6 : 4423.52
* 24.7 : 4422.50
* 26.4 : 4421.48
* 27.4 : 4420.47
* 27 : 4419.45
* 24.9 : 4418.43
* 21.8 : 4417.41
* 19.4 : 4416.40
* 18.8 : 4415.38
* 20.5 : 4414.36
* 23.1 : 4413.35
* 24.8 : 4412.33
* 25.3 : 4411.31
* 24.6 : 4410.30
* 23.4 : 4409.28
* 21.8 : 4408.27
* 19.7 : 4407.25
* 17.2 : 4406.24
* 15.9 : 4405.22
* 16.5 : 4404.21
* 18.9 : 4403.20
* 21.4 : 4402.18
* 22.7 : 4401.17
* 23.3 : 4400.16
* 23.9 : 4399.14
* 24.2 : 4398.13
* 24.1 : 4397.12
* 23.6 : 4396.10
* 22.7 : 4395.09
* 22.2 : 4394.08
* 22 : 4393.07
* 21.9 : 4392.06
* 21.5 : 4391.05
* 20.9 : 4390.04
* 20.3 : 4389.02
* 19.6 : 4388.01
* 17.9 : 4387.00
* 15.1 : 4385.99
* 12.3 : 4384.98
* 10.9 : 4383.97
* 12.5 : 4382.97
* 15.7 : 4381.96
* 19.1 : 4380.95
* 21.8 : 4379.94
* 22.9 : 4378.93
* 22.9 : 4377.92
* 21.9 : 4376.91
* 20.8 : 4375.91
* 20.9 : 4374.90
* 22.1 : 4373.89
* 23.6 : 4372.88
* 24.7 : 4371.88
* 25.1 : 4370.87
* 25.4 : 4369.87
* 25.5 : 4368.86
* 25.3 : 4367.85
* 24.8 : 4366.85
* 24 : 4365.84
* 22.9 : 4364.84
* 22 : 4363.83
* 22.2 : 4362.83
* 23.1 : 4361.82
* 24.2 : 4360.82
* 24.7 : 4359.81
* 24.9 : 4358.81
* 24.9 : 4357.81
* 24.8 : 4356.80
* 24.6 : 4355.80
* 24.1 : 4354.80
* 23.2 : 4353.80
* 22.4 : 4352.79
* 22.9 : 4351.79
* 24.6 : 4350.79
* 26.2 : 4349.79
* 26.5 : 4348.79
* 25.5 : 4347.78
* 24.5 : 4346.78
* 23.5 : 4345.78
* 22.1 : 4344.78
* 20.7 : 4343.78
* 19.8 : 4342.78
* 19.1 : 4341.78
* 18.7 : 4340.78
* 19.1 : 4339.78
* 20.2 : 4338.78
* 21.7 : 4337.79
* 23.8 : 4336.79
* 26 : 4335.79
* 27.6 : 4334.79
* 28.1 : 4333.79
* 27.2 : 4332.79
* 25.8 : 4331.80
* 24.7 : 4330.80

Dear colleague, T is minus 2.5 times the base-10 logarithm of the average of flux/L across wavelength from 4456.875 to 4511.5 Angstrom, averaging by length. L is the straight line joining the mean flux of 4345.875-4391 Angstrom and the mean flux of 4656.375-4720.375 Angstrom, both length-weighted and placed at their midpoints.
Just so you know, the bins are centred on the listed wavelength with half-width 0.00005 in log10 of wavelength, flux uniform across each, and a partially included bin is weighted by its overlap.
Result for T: -0.13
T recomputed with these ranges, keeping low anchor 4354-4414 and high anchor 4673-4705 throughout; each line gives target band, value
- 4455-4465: 0.055 mag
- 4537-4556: -0.120 mag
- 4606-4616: -0.131 mag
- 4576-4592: -0.117 mag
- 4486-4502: -0.175 mag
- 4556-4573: -0.138 mag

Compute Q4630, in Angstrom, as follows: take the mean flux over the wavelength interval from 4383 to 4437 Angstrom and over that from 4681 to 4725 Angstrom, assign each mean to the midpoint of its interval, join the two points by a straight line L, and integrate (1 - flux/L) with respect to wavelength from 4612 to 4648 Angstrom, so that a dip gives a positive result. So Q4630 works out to -4.1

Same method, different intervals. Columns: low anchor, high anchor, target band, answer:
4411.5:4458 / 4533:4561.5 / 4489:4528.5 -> -3.2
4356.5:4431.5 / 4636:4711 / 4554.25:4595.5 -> -4.3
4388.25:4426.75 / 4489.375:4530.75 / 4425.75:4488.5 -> -0.2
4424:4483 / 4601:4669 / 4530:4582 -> -1.1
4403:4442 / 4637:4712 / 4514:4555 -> -3.0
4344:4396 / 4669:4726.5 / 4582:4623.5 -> -4.0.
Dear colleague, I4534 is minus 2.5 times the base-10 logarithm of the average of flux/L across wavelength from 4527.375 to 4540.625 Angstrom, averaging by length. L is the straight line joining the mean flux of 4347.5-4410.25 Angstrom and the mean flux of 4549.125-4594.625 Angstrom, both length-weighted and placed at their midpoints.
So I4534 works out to 0.07 mag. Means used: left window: 21.9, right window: 28.7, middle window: 25.7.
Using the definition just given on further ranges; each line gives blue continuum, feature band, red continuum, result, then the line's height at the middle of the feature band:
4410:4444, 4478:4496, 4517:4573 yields -0.09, 25.9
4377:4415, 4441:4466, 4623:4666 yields -0.07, 22.6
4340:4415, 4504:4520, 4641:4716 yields -0.21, 24.7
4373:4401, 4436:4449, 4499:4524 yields -0.04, 24.5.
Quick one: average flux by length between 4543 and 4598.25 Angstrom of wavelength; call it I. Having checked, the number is 28.5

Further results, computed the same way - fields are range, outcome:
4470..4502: 27.9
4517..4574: 27.7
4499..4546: 28.1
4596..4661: 29.7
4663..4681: 27.3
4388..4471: 23.4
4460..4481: 26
